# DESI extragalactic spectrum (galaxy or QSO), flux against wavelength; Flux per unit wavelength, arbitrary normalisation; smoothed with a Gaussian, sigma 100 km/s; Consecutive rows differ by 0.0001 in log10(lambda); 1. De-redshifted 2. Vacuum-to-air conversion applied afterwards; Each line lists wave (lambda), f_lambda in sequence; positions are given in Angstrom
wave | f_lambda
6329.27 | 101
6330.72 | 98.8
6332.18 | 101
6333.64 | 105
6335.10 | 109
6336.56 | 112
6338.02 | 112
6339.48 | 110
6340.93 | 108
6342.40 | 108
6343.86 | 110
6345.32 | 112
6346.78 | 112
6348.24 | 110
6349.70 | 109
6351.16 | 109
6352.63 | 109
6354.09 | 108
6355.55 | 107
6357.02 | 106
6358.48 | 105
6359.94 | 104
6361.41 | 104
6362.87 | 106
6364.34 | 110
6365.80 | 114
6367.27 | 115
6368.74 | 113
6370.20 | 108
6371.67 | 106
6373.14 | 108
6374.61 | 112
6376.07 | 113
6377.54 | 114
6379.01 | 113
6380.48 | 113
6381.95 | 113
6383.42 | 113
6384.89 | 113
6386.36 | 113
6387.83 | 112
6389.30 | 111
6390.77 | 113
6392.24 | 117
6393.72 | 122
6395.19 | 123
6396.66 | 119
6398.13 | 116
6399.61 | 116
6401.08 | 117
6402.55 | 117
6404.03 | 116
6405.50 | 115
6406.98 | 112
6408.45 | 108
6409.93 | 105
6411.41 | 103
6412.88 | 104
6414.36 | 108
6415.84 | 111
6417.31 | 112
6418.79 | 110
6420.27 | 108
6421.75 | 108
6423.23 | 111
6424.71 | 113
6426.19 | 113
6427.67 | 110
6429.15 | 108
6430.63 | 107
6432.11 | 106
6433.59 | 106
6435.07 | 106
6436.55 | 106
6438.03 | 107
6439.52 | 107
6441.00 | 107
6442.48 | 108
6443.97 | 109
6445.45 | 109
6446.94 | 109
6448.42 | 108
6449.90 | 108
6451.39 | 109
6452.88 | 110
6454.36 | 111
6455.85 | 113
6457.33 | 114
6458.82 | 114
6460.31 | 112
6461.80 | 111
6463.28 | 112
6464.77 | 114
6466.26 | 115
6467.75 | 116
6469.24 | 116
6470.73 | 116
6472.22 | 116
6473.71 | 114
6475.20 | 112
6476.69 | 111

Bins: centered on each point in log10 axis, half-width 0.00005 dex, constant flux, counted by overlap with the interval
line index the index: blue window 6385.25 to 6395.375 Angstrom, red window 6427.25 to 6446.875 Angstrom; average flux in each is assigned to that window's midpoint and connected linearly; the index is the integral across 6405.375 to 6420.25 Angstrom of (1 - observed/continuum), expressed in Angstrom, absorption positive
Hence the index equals 0.4 Angstrom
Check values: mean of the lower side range 115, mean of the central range 108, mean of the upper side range 107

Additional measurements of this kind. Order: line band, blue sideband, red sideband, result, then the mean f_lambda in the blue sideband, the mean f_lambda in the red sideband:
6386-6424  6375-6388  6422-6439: -0.6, 113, 108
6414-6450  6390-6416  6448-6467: 1.3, 113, 112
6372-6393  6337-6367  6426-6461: -0.7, 109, 109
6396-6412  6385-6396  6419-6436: 0.0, 116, 109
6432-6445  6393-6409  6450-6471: 0.8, 117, 113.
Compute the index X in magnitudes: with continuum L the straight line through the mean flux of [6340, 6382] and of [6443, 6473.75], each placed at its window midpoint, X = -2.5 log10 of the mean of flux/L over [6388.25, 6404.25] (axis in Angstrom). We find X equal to -0.061 mag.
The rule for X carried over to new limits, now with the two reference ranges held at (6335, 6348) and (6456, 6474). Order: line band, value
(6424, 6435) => 0.04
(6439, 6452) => 0.05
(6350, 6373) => 0.03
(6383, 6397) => -0.04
